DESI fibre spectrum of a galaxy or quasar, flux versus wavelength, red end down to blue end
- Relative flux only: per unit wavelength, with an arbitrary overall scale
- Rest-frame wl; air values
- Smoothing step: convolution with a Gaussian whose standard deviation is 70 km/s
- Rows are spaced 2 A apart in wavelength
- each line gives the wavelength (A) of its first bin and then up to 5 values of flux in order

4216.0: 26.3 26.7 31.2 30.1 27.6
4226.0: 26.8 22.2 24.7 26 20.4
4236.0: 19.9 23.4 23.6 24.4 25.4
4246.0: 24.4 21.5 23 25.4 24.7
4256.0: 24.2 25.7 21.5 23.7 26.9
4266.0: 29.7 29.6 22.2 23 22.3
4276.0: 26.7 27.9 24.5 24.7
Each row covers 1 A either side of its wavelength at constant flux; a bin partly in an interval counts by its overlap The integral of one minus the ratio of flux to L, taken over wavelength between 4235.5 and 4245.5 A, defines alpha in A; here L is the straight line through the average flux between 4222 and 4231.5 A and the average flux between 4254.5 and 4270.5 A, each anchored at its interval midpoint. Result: 0.8 A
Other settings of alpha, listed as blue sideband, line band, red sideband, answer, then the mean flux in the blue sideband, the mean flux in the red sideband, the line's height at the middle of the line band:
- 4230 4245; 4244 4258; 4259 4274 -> 0.0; 23.4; 25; 24.2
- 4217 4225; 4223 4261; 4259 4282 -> 4.7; 28.9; 25.2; 27.4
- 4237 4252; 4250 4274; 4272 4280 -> -0.4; 23.8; 25.2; 24.6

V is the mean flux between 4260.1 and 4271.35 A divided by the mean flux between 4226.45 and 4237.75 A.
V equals 1.1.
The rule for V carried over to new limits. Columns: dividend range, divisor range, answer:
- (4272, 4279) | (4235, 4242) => 1.12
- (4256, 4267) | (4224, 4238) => 1.07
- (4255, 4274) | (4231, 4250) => 1.08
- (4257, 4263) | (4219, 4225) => 0.80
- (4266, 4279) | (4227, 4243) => 1.11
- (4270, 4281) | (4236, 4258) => 1.03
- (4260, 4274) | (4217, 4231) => 0.94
